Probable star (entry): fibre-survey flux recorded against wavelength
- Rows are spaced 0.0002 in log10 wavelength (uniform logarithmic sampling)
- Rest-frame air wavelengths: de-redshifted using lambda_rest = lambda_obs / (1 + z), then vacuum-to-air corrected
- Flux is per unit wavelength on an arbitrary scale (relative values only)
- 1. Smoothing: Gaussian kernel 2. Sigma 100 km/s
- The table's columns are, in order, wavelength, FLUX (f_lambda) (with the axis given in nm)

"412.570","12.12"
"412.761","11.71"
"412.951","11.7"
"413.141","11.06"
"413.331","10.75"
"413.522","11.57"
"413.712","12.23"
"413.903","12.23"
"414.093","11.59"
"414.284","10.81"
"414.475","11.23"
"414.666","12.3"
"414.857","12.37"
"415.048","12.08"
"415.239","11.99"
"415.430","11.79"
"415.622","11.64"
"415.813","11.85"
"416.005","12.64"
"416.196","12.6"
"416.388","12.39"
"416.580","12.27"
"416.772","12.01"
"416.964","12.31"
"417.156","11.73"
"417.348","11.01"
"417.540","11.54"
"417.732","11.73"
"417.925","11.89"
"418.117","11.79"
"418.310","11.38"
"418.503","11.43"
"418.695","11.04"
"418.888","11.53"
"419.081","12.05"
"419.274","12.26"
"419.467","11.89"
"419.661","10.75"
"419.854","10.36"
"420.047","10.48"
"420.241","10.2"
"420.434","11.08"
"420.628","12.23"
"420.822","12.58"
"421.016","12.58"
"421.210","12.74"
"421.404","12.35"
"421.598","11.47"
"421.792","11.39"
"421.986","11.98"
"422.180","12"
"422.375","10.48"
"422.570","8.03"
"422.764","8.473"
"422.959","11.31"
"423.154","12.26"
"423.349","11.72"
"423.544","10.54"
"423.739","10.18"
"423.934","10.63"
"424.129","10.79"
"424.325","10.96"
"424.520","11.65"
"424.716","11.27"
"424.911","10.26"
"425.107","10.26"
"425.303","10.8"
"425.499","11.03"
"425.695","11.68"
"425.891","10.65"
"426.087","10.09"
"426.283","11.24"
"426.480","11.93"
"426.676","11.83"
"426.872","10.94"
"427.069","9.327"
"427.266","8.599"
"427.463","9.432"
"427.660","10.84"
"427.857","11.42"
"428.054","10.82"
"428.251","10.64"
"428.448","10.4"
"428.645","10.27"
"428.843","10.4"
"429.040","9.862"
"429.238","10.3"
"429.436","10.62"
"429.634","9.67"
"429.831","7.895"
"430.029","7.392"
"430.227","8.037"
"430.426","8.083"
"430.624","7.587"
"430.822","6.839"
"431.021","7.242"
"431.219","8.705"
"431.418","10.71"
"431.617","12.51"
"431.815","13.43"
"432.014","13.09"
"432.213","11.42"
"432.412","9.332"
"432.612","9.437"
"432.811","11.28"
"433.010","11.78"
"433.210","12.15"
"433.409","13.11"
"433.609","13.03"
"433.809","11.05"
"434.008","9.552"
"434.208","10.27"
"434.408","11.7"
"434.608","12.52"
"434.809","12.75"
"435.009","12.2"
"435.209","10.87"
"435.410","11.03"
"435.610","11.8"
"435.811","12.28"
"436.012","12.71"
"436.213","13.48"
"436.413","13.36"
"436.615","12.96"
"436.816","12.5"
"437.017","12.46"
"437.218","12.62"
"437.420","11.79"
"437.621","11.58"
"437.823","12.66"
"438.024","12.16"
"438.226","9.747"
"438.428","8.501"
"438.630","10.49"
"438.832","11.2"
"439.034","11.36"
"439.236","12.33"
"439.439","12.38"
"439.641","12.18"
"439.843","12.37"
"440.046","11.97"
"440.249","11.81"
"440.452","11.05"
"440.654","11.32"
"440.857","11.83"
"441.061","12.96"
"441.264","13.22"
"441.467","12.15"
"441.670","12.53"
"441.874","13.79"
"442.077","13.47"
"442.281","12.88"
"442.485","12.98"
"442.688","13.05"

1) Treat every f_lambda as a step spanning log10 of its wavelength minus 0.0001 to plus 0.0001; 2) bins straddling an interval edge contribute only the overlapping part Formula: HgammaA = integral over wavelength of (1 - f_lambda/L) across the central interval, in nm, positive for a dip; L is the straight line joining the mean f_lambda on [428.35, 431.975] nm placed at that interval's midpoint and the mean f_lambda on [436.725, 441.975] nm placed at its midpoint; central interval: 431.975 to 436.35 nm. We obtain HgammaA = -0.47 nm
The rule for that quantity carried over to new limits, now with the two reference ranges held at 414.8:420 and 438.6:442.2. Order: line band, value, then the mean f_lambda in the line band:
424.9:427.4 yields 0.265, 10.7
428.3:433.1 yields 0.861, 9.85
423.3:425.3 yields 0.183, 10.8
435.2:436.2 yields 0.010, 12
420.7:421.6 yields -0.045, 12.4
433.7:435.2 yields 0.082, 11.4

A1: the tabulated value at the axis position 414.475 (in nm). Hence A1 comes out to 11.23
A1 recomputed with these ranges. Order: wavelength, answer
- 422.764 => 8.473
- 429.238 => 10.3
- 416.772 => 12.01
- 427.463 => 9.432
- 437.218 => 12.62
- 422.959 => 11.31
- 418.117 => 11.79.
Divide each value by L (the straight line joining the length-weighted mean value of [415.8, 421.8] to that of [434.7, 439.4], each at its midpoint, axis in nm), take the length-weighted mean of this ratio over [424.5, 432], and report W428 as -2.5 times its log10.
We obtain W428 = 0.17 mag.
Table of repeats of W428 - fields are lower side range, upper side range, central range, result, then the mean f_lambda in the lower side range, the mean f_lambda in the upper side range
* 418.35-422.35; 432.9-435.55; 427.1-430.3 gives 0.19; 11.6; 11.7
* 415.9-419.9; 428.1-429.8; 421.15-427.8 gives 0.00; 11.8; 10.2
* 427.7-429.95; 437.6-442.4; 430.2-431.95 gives 0.13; 10.2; 11.9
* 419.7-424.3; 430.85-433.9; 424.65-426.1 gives 0.03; 11.1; 11.1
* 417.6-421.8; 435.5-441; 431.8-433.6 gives 0.01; 11.6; 11.9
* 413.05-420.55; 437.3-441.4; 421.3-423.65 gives 0.06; 11.6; 11.7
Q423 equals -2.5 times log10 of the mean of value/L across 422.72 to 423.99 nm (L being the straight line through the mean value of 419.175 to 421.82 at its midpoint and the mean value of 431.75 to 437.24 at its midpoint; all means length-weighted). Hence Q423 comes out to 0.081 mag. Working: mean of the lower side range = 11.6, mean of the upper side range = 11.9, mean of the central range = 10.8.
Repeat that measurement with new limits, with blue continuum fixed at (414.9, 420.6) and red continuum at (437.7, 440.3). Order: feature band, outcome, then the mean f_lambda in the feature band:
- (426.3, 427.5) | 0.11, 10.4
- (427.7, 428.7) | 0.08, 10.7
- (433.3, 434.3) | 0.01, 11.4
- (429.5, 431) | 0.40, 7.96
